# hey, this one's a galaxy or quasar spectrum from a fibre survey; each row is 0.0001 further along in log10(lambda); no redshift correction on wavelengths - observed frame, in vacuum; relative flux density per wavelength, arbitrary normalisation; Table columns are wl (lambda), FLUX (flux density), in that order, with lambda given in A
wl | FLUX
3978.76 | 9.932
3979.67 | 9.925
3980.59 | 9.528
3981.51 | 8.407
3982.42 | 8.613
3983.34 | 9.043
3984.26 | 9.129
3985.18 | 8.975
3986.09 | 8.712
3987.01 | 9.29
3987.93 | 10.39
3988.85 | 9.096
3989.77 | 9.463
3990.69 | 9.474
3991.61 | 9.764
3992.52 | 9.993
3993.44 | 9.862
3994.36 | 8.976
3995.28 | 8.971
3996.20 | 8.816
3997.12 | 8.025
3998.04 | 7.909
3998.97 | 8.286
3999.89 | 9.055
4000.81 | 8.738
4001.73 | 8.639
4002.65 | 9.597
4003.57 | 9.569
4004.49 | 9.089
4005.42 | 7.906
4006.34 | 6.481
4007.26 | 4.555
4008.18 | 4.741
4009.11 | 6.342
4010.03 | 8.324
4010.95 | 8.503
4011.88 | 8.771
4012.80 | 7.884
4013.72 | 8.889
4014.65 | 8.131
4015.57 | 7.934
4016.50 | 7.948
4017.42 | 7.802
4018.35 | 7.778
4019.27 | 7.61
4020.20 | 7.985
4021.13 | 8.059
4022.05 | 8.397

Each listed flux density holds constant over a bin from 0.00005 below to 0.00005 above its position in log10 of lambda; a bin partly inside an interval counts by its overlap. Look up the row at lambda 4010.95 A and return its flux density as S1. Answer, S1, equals 8.503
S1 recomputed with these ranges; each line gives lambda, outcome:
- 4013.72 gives 8.889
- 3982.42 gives 8.613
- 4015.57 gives 7.934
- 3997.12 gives 8.025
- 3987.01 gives 9.29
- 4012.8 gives 7.884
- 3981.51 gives 8.407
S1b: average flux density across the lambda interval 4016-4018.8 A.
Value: 7.83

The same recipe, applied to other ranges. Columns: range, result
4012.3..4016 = 8.23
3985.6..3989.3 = 9.37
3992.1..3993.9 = 9.92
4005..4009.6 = 6.01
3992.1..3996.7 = 9.3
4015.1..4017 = 7.96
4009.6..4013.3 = 8.39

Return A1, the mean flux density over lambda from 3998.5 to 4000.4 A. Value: 8.64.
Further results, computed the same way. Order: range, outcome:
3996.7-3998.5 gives 7.97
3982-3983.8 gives 8.81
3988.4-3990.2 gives 9.27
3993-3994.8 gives 9.42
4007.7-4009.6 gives 5.57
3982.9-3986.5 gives 8.97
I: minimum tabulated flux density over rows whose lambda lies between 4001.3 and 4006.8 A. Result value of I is 6.481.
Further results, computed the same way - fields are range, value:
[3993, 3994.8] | 8.976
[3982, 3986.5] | 8.613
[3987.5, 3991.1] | 9.096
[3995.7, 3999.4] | 7.909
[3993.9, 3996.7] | 8.816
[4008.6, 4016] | 6.342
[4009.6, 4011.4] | 8.324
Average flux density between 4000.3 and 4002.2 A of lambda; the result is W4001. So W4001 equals 8.72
